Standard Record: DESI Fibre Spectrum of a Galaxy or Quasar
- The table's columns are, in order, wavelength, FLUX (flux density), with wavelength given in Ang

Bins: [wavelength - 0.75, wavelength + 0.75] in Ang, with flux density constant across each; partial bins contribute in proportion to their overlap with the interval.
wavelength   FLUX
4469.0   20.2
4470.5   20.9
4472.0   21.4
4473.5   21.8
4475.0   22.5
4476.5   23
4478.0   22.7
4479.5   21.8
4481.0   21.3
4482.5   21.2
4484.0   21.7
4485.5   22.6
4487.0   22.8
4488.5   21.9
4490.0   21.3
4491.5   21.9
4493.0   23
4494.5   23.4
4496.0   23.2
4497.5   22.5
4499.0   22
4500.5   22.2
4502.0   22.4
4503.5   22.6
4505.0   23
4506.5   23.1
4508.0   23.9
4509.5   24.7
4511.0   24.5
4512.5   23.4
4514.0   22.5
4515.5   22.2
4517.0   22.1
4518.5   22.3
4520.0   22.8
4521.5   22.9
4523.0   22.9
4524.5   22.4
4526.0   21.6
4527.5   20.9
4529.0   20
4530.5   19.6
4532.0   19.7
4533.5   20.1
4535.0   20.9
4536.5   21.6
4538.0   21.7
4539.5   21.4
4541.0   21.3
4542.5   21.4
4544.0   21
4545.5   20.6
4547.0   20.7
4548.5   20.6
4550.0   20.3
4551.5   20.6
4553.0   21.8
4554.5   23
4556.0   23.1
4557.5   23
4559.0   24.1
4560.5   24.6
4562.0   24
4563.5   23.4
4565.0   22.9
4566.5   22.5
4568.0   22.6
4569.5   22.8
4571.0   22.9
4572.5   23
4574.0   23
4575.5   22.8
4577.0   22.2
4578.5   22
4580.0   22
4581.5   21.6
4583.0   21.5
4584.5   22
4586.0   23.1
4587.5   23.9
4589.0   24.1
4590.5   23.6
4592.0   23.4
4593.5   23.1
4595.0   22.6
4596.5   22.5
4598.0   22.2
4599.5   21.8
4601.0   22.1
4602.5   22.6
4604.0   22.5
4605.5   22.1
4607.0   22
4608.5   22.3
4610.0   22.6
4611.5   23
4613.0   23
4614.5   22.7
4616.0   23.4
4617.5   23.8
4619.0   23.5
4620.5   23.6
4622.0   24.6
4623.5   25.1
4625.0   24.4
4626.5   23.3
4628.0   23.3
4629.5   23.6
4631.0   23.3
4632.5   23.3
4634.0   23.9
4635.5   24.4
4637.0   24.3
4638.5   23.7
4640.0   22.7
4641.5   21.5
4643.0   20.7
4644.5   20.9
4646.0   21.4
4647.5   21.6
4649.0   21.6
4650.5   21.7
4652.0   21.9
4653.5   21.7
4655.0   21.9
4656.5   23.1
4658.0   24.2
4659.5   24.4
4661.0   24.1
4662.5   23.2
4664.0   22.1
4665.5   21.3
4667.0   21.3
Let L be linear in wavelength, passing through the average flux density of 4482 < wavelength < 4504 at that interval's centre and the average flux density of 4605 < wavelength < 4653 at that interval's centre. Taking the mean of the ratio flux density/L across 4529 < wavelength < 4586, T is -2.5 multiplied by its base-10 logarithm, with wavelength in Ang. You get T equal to 0.03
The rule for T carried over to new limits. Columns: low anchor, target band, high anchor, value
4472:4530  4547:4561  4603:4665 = 0.020 mag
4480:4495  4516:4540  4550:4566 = 0.055 mag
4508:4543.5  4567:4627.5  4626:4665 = -0.023 mag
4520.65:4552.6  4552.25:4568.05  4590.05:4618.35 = -0.076 mag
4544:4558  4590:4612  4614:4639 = 0.022 mag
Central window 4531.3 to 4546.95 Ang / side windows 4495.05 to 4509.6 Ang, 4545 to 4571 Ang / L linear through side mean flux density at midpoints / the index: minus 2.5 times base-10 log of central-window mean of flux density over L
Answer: 0.081 mag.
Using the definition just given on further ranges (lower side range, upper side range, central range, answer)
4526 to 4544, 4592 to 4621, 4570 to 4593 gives -0.03 mag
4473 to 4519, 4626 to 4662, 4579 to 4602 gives 0.00 mag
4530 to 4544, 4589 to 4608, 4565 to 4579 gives -0.04 mag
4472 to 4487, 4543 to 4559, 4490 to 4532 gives -0.03 mag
